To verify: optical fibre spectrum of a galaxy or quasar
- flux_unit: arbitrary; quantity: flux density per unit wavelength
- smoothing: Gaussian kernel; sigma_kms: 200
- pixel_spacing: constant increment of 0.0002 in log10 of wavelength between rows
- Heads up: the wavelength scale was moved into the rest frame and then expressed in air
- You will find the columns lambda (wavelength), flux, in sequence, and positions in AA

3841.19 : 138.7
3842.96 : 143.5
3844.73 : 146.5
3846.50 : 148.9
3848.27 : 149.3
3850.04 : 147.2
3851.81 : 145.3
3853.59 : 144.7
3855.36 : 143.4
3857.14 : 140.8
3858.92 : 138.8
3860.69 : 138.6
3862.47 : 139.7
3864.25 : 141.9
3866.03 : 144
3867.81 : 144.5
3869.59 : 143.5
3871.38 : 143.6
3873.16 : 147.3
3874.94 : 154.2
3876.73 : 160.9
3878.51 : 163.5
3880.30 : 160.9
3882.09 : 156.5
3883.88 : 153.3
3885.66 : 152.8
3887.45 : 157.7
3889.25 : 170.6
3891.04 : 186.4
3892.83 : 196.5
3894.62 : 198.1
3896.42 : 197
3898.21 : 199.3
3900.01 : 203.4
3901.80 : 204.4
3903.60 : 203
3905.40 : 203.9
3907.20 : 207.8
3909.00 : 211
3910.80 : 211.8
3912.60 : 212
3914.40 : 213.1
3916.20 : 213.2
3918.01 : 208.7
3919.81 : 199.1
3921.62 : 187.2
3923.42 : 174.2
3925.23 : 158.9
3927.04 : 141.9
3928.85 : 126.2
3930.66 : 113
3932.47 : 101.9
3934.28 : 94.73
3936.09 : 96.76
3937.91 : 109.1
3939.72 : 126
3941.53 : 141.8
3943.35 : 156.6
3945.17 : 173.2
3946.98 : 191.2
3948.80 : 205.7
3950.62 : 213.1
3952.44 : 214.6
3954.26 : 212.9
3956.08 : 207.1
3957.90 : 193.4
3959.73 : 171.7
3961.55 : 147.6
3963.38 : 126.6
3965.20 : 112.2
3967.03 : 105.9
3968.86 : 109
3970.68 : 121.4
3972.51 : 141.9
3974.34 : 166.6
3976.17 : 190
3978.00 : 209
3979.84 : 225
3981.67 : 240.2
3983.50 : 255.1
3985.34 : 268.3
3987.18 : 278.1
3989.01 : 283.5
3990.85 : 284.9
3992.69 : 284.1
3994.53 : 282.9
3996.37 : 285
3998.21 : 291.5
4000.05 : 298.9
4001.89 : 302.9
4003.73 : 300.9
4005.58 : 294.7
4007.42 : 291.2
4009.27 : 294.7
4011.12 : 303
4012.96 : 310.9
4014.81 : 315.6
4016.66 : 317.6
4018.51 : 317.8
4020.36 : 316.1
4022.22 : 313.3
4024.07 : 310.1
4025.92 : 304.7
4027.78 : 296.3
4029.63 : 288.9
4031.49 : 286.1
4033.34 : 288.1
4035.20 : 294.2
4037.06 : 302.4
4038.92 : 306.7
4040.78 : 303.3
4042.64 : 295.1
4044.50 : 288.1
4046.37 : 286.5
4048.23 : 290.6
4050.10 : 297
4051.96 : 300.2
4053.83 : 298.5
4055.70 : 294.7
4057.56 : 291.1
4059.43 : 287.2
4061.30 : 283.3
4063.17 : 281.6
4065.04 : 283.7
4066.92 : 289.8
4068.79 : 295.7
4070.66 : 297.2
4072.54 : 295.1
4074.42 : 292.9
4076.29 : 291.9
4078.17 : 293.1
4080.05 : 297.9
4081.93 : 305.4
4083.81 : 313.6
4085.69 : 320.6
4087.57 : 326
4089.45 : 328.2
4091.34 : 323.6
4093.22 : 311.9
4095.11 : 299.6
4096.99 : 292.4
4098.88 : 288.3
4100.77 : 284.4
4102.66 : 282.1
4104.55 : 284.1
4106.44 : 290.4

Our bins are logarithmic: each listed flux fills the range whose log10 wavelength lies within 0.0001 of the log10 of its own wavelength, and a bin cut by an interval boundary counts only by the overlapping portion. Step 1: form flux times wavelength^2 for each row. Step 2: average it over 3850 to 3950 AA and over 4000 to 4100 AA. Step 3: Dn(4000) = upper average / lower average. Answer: 2.0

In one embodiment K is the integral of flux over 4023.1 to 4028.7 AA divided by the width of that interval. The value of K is 304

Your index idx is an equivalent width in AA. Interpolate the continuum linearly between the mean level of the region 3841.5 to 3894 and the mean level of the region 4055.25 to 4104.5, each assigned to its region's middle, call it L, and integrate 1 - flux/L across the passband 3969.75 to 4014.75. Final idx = -3.9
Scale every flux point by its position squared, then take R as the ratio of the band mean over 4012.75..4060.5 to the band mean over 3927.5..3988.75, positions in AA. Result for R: 1.8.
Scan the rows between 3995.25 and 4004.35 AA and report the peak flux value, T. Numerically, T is 302.9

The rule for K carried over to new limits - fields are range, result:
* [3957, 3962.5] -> 170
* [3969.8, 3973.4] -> 132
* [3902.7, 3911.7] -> 207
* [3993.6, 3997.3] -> 284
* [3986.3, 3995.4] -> 283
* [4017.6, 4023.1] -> 315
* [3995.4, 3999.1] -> 288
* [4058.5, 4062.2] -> 285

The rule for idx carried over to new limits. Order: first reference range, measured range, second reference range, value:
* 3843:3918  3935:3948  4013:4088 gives 4.48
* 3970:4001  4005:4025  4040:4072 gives -3.39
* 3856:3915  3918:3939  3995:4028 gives 7.39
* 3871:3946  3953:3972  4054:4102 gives 5.22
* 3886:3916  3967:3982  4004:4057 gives 5.16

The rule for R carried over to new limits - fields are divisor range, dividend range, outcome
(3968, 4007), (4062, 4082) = 1.25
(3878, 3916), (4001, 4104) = 1.71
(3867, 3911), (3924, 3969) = 0.88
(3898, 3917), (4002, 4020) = 1.55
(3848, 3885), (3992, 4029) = 2.20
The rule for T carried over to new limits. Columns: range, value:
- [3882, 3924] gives 213.2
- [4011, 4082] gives 317.8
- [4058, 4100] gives 328.2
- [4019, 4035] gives 316.1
